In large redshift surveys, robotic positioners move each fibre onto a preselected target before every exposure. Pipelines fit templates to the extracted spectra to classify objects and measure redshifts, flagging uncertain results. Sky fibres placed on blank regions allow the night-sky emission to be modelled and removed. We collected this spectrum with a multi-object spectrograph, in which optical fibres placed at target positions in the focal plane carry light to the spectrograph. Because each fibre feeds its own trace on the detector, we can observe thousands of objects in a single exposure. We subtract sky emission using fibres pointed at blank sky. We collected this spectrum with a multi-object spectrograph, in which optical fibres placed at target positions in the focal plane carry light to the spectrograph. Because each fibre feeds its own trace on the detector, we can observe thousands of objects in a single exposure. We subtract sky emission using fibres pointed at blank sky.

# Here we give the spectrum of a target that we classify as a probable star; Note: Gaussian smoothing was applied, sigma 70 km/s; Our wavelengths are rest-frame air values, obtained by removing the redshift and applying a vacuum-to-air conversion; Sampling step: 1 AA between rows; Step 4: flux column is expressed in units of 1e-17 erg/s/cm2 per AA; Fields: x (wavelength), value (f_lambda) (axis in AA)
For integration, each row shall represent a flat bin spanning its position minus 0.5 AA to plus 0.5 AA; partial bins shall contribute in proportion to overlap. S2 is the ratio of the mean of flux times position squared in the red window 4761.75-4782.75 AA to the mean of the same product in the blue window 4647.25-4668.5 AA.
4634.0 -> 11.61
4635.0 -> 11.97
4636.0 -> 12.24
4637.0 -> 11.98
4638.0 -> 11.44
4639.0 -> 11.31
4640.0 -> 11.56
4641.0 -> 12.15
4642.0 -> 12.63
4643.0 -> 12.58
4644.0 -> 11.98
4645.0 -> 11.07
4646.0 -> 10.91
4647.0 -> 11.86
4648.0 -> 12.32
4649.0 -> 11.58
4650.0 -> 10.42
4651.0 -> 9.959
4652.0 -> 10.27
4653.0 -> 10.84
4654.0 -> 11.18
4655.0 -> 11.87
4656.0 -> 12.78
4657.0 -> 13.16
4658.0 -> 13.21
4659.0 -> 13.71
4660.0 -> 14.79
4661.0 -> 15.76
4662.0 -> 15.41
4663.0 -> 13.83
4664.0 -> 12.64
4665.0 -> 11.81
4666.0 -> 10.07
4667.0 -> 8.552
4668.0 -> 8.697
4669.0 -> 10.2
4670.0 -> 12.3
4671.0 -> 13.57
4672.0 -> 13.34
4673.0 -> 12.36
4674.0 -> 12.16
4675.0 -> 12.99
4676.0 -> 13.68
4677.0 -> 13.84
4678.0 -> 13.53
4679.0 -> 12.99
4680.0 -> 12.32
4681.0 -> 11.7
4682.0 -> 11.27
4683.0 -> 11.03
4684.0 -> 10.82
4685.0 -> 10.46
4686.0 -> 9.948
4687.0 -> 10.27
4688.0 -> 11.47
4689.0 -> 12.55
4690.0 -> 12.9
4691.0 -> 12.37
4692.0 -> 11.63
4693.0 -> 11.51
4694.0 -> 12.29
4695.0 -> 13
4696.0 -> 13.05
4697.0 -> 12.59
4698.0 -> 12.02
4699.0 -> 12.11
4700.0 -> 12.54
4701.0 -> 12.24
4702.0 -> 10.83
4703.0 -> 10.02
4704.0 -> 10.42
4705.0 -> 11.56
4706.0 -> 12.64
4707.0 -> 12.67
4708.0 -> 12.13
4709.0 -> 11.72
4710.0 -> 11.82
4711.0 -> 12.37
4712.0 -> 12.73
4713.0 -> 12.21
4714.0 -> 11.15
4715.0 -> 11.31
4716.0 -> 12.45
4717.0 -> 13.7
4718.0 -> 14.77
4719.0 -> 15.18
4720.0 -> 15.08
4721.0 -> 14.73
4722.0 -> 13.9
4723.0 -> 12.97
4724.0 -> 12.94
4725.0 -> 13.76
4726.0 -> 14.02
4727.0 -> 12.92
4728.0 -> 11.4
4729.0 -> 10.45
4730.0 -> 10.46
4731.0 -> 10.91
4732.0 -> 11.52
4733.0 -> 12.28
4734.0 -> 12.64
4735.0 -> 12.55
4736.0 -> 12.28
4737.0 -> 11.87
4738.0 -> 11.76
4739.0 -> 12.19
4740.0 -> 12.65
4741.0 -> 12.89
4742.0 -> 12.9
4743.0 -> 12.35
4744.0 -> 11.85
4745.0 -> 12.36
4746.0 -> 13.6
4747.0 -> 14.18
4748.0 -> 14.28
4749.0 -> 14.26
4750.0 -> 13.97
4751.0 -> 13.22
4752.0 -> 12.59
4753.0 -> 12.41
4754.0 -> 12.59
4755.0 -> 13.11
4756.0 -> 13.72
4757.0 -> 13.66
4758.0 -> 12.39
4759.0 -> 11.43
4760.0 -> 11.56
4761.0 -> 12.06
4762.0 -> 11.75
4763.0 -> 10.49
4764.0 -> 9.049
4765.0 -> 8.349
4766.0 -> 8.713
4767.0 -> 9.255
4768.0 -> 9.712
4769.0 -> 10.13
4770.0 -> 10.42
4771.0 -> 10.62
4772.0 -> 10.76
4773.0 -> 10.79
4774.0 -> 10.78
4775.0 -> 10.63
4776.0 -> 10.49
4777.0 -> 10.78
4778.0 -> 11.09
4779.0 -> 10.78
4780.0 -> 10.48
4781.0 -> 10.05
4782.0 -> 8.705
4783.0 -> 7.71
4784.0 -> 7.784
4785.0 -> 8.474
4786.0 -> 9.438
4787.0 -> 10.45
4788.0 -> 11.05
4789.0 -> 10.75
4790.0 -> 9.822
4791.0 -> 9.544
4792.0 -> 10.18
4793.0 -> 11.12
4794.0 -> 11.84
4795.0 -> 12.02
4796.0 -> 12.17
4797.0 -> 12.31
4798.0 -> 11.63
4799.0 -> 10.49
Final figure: 0.9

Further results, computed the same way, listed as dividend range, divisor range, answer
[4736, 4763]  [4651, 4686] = 1.08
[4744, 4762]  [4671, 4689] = 1.11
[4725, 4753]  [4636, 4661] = 1.09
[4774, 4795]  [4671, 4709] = 0.87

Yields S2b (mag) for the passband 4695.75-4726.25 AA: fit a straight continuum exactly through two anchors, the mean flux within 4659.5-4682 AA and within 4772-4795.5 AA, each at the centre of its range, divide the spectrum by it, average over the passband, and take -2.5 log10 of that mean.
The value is -0.08 mag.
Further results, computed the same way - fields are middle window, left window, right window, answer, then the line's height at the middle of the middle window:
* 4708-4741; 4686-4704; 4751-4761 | -0.03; 12.2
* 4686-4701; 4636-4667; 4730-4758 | 0.03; 12.4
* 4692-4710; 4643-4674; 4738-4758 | 0.05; 12.5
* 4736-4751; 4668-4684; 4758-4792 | -0.19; 10.8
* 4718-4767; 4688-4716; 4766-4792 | -0.14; 11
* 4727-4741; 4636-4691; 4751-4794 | -0.07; 11.1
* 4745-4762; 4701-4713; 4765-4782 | -0.21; 10.7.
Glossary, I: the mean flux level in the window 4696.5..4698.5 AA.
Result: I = 12.3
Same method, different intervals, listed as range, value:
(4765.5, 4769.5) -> 9.45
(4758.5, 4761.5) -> 11.7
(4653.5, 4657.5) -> 12.2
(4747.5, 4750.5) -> 14.2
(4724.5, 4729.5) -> 12.5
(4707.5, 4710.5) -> 11.9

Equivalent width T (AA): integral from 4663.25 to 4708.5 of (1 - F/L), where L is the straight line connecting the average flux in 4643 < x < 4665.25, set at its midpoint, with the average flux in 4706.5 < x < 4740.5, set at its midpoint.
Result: 2.15 AA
